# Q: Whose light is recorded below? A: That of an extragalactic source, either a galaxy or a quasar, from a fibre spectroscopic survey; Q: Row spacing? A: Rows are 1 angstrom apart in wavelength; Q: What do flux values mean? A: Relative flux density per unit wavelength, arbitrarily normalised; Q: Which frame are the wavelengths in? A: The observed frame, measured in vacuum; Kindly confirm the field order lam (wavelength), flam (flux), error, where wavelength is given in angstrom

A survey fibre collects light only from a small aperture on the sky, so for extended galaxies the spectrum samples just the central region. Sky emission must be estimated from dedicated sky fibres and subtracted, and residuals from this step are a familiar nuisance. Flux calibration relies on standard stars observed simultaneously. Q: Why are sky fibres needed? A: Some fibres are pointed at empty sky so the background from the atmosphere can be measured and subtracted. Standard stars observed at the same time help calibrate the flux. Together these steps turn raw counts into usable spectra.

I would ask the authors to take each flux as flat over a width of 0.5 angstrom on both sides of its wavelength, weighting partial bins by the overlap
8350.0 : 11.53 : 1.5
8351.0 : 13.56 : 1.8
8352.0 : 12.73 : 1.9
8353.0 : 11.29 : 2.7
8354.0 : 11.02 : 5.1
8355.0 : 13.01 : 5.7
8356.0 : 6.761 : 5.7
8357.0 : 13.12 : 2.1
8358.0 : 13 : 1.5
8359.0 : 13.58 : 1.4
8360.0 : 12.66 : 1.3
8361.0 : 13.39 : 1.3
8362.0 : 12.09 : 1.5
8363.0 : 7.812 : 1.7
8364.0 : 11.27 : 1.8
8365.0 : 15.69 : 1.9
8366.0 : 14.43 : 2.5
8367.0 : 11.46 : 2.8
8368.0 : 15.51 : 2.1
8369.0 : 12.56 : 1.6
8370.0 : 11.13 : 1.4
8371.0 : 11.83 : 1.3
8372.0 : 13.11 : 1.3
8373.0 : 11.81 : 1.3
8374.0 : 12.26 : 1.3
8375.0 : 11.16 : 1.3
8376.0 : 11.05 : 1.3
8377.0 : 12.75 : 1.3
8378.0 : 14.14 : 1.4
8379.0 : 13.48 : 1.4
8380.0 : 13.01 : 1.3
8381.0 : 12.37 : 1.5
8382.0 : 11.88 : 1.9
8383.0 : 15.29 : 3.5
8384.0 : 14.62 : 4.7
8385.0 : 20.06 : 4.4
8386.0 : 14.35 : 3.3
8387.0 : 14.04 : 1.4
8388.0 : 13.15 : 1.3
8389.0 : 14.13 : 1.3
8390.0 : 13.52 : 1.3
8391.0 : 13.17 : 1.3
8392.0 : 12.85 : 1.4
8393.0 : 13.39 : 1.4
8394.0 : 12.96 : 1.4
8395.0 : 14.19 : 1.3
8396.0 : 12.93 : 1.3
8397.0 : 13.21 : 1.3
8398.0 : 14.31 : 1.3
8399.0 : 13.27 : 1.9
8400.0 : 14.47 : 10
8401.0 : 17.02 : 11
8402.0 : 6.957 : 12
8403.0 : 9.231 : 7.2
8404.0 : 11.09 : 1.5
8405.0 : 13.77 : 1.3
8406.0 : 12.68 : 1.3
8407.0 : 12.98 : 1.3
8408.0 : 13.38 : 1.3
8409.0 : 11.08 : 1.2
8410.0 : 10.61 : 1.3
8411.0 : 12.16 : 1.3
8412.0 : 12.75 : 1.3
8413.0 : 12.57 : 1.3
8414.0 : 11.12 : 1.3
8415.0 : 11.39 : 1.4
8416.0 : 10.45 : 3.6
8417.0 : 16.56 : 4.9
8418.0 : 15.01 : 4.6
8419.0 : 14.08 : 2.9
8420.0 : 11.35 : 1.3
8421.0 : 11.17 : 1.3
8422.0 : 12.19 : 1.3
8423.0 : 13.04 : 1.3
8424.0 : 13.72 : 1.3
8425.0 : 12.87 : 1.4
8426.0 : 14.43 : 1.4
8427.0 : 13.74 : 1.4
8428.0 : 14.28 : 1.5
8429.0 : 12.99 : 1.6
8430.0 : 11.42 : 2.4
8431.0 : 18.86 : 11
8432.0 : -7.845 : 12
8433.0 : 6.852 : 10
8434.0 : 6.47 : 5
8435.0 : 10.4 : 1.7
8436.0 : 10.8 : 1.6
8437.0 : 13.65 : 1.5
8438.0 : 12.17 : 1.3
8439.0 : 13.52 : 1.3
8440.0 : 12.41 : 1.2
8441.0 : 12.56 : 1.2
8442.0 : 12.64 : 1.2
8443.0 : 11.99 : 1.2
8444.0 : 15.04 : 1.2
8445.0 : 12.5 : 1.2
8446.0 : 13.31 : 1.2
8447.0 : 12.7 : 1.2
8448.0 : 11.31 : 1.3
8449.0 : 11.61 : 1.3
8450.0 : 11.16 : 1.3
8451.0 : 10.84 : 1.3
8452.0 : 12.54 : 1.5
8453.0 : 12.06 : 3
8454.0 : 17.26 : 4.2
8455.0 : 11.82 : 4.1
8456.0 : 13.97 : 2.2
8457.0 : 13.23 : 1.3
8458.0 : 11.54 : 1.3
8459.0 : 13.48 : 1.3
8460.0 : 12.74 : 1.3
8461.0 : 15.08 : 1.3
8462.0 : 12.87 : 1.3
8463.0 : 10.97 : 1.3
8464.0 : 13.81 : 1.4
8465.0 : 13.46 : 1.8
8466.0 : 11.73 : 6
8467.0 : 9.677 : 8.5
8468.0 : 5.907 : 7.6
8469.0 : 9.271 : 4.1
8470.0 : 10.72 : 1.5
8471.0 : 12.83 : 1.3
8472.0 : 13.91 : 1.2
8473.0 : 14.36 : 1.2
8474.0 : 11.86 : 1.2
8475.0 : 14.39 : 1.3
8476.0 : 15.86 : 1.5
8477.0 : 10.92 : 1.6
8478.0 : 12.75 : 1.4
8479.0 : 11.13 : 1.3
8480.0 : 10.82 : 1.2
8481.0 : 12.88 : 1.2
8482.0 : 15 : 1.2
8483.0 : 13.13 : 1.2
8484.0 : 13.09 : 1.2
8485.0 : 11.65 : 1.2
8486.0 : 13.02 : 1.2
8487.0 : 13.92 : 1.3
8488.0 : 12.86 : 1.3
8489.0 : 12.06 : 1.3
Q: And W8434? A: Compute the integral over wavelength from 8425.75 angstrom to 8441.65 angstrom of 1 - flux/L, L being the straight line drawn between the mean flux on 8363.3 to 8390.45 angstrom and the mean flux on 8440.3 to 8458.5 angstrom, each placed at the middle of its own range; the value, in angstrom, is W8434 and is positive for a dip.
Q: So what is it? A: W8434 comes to 2.2 angstrom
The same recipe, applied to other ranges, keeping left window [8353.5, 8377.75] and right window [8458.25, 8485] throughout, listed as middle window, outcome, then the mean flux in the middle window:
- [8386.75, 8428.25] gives -2.0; 12.9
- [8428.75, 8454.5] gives 1.8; 11.5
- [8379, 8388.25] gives -1.6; 14.3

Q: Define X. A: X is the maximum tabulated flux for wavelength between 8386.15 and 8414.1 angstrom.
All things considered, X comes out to 17.02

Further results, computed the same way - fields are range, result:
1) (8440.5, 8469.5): 17.26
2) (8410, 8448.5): 18.86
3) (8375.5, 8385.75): 20.06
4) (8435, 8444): 15.04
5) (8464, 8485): 15.86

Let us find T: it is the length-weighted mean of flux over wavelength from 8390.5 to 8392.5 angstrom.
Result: 13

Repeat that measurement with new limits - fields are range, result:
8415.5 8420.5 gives 13.5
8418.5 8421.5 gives 12.2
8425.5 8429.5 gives 13.9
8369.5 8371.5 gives 11.5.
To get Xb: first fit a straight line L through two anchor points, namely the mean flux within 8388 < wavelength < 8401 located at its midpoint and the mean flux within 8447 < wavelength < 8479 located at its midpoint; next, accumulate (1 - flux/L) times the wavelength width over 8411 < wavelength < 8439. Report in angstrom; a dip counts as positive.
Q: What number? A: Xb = 2.85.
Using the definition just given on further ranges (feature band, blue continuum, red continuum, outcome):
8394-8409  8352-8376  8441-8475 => -0.6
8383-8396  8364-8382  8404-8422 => -1.6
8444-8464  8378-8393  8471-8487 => 0.7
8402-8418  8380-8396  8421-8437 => 0.4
